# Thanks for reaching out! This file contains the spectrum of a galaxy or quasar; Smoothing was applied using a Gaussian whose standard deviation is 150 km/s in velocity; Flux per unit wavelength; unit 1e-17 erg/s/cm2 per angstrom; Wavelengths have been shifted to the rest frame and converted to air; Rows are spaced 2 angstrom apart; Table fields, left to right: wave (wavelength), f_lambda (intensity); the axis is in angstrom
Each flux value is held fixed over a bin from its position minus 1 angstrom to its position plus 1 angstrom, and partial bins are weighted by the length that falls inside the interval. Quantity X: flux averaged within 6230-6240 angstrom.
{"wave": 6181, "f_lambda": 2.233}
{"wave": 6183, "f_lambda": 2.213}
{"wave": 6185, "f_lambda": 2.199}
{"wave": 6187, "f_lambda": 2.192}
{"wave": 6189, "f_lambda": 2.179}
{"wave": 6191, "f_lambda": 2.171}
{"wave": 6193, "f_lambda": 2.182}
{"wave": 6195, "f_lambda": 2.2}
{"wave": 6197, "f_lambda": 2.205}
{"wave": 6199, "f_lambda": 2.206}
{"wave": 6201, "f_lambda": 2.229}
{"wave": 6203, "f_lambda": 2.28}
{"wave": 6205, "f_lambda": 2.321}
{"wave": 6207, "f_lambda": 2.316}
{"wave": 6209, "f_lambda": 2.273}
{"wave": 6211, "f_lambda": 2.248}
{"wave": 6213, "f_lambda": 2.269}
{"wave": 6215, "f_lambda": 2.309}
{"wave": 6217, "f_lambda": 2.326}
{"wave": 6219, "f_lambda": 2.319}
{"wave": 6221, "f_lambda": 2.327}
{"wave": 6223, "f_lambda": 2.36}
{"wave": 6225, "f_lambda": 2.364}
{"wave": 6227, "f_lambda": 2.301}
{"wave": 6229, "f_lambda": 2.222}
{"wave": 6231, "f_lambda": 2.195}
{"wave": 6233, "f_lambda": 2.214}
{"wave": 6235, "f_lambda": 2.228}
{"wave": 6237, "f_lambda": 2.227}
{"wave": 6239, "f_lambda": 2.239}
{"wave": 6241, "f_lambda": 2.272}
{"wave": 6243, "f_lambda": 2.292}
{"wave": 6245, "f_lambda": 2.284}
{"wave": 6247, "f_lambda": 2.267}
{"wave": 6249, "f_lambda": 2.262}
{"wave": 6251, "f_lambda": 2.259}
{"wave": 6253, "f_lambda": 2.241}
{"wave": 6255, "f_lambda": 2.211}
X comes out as 2.22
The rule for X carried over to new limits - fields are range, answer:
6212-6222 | 2.31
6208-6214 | 2.26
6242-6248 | 2.28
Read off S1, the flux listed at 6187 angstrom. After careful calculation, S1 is 2.192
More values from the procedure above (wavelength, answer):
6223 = 2.36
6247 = 2.267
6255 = 2.211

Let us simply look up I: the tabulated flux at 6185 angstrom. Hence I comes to 2.199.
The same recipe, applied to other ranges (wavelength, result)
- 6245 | 2.284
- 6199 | 2.206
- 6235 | 2.228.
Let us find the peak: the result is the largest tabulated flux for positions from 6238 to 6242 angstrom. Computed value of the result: 2.272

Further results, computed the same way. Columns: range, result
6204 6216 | 2.321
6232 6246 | 2.292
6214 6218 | 2.326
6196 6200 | 2.206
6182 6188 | 2.213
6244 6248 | 2.284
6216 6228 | 2.364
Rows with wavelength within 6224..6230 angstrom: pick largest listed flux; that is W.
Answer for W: 2.364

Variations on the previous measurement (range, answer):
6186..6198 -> 2.205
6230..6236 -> 2.228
